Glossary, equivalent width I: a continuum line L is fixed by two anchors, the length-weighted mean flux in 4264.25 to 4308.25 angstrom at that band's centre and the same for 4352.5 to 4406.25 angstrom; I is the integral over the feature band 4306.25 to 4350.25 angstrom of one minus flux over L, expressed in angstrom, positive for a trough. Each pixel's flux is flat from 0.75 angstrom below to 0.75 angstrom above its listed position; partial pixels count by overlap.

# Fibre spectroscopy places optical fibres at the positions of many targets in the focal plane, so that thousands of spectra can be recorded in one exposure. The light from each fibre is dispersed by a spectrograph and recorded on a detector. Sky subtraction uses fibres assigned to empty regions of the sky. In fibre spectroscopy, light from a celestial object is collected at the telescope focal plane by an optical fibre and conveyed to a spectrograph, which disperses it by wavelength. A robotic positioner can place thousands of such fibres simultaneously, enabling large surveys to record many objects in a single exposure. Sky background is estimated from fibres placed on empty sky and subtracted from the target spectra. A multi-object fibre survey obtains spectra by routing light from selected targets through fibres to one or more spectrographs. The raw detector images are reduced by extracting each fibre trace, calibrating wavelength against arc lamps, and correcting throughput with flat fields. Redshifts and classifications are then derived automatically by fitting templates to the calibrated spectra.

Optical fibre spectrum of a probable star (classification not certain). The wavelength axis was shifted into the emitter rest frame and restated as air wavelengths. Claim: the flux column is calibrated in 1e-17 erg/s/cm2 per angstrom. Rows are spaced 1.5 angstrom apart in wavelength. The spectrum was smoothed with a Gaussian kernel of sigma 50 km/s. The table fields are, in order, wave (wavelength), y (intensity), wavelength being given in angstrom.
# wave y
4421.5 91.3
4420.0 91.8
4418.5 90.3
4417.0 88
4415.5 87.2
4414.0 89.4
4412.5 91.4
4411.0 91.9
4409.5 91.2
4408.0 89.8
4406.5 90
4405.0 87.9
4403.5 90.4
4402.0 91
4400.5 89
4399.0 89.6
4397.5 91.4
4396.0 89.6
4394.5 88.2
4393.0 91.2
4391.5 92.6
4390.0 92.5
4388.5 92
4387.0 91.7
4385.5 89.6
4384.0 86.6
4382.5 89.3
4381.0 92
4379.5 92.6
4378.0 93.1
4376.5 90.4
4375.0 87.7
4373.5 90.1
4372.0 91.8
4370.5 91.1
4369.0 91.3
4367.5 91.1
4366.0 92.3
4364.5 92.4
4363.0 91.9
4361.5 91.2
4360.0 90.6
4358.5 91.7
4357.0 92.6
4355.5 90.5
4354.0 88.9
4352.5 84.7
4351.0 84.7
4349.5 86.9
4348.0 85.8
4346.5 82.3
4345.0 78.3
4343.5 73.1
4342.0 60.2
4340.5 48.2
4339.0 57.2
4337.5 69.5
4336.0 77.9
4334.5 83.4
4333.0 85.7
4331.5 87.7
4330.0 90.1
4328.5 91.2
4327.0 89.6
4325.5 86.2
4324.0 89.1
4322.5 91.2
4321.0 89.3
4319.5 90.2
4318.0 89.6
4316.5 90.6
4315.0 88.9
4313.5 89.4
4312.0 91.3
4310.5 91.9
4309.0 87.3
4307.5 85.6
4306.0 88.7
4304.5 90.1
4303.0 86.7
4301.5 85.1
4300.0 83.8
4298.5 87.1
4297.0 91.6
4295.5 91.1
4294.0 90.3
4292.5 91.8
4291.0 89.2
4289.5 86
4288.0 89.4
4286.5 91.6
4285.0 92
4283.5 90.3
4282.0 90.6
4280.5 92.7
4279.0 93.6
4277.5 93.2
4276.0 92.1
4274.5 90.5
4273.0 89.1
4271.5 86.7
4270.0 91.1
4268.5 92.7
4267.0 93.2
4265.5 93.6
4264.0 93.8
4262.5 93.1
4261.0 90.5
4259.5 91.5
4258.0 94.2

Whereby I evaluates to 3.5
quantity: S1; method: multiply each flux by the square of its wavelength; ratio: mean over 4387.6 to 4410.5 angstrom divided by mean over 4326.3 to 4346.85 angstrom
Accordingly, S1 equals 1.22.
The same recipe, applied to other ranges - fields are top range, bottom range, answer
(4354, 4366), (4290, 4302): 1.06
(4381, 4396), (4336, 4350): 1.29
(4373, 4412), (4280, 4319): 1.06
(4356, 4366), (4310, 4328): 1.04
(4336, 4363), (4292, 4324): 0.92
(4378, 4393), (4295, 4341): 1.10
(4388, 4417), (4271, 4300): 1.05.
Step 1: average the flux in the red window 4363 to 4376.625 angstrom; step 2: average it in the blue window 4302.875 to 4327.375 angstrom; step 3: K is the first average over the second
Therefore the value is 1.0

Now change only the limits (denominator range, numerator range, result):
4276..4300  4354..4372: 1.01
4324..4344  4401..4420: 1.16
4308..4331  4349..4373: 1.01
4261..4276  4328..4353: 0.85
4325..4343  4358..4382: 1.18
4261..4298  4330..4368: 0.90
